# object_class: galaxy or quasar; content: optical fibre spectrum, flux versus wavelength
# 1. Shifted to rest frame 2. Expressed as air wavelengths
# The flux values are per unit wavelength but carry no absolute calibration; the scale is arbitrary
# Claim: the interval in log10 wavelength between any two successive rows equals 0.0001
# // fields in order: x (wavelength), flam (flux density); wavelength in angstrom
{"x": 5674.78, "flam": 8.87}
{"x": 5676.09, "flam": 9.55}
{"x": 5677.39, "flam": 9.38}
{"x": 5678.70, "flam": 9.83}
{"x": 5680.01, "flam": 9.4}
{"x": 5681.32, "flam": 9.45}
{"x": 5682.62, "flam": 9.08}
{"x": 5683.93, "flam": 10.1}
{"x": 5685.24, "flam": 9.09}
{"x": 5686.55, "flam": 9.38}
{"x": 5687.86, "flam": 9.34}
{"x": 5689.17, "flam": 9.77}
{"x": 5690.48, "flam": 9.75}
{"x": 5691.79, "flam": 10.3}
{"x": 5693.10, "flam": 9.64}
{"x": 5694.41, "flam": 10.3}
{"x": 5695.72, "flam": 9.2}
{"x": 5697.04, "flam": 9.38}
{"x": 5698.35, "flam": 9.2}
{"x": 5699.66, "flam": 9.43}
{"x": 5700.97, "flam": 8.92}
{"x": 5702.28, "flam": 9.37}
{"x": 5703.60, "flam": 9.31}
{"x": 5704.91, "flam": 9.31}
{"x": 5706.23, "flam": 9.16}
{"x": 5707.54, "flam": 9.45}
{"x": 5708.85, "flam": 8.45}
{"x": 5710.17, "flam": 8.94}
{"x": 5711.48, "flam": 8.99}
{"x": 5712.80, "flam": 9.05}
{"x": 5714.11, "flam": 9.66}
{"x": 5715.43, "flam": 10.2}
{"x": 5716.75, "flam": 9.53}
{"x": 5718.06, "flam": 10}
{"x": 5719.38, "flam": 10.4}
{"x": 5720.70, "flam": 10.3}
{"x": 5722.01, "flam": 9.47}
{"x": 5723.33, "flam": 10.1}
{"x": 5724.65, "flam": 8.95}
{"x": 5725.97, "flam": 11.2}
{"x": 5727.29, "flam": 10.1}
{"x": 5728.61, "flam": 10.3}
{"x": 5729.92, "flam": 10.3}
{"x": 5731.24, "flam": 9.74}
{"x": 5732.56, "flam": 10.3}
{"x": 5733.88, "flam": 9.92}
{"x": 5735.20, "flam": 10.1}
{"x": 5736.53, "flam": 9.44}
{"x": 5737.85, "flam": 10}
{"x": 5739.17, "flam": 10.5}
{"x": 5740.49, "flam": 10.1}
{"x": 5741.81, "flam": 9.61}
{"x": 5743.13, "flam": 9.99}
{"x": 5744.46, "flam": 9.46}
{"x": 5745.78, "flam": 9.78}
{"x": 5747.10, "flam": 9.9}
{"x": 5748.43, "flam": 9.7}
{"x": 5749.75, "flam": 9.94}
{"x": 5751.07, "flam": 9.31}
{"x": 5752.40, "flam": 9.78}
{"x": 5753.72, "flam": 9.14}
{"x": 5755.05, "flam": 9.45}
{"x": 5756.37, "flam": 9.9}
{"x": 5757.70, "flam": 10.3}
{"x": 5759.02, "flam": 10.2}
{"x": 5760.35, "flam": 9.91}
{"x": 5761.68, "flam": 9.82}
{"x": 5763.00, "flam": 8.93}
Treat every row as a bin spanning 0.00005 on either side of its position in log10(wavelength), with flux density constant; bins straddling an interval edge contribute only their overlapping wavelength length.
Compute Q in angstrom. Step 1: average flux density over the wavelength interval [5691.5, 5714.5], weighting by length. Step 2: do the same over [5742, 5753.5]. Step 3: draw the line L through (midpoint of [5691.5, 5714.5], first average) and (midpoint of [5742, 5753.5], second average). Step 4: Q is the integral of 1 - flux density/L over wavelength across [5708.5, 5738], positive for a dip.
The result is -0.99 angstrom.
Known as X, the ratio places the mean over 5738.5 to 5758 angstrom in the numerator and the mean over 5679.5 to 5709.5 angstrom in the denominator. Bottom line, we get 1.0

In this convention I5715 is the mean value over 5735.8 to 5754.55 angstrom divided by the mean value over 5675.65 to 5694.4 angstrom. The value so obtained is 1.0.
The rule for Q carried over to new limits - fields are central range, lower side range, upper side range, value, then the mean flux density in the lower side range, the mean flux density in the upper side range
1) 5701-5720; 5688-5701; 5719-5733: 0.89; 9.61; 10.1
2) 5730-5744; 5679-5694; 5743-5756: -0.51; 9.59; 9.64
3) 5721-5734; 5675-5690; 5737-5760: -0.45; 9.47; 9.83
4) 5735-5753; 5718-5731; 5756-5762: 0.43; 10.1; 10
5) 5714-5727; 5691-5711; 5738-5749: -0.54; 9.36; 9.89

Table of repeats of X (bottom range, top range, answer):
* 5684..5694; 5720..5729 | 1.04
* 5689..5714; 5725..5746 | 1.07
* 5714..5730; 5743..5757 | 0.96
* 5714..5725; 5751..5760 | 0.99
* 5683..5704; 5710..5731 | 1.04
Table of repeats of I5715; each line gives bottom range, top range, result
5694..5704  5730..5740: 1.07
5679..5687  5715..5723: 1.06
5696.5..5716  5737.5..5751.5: 1.07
